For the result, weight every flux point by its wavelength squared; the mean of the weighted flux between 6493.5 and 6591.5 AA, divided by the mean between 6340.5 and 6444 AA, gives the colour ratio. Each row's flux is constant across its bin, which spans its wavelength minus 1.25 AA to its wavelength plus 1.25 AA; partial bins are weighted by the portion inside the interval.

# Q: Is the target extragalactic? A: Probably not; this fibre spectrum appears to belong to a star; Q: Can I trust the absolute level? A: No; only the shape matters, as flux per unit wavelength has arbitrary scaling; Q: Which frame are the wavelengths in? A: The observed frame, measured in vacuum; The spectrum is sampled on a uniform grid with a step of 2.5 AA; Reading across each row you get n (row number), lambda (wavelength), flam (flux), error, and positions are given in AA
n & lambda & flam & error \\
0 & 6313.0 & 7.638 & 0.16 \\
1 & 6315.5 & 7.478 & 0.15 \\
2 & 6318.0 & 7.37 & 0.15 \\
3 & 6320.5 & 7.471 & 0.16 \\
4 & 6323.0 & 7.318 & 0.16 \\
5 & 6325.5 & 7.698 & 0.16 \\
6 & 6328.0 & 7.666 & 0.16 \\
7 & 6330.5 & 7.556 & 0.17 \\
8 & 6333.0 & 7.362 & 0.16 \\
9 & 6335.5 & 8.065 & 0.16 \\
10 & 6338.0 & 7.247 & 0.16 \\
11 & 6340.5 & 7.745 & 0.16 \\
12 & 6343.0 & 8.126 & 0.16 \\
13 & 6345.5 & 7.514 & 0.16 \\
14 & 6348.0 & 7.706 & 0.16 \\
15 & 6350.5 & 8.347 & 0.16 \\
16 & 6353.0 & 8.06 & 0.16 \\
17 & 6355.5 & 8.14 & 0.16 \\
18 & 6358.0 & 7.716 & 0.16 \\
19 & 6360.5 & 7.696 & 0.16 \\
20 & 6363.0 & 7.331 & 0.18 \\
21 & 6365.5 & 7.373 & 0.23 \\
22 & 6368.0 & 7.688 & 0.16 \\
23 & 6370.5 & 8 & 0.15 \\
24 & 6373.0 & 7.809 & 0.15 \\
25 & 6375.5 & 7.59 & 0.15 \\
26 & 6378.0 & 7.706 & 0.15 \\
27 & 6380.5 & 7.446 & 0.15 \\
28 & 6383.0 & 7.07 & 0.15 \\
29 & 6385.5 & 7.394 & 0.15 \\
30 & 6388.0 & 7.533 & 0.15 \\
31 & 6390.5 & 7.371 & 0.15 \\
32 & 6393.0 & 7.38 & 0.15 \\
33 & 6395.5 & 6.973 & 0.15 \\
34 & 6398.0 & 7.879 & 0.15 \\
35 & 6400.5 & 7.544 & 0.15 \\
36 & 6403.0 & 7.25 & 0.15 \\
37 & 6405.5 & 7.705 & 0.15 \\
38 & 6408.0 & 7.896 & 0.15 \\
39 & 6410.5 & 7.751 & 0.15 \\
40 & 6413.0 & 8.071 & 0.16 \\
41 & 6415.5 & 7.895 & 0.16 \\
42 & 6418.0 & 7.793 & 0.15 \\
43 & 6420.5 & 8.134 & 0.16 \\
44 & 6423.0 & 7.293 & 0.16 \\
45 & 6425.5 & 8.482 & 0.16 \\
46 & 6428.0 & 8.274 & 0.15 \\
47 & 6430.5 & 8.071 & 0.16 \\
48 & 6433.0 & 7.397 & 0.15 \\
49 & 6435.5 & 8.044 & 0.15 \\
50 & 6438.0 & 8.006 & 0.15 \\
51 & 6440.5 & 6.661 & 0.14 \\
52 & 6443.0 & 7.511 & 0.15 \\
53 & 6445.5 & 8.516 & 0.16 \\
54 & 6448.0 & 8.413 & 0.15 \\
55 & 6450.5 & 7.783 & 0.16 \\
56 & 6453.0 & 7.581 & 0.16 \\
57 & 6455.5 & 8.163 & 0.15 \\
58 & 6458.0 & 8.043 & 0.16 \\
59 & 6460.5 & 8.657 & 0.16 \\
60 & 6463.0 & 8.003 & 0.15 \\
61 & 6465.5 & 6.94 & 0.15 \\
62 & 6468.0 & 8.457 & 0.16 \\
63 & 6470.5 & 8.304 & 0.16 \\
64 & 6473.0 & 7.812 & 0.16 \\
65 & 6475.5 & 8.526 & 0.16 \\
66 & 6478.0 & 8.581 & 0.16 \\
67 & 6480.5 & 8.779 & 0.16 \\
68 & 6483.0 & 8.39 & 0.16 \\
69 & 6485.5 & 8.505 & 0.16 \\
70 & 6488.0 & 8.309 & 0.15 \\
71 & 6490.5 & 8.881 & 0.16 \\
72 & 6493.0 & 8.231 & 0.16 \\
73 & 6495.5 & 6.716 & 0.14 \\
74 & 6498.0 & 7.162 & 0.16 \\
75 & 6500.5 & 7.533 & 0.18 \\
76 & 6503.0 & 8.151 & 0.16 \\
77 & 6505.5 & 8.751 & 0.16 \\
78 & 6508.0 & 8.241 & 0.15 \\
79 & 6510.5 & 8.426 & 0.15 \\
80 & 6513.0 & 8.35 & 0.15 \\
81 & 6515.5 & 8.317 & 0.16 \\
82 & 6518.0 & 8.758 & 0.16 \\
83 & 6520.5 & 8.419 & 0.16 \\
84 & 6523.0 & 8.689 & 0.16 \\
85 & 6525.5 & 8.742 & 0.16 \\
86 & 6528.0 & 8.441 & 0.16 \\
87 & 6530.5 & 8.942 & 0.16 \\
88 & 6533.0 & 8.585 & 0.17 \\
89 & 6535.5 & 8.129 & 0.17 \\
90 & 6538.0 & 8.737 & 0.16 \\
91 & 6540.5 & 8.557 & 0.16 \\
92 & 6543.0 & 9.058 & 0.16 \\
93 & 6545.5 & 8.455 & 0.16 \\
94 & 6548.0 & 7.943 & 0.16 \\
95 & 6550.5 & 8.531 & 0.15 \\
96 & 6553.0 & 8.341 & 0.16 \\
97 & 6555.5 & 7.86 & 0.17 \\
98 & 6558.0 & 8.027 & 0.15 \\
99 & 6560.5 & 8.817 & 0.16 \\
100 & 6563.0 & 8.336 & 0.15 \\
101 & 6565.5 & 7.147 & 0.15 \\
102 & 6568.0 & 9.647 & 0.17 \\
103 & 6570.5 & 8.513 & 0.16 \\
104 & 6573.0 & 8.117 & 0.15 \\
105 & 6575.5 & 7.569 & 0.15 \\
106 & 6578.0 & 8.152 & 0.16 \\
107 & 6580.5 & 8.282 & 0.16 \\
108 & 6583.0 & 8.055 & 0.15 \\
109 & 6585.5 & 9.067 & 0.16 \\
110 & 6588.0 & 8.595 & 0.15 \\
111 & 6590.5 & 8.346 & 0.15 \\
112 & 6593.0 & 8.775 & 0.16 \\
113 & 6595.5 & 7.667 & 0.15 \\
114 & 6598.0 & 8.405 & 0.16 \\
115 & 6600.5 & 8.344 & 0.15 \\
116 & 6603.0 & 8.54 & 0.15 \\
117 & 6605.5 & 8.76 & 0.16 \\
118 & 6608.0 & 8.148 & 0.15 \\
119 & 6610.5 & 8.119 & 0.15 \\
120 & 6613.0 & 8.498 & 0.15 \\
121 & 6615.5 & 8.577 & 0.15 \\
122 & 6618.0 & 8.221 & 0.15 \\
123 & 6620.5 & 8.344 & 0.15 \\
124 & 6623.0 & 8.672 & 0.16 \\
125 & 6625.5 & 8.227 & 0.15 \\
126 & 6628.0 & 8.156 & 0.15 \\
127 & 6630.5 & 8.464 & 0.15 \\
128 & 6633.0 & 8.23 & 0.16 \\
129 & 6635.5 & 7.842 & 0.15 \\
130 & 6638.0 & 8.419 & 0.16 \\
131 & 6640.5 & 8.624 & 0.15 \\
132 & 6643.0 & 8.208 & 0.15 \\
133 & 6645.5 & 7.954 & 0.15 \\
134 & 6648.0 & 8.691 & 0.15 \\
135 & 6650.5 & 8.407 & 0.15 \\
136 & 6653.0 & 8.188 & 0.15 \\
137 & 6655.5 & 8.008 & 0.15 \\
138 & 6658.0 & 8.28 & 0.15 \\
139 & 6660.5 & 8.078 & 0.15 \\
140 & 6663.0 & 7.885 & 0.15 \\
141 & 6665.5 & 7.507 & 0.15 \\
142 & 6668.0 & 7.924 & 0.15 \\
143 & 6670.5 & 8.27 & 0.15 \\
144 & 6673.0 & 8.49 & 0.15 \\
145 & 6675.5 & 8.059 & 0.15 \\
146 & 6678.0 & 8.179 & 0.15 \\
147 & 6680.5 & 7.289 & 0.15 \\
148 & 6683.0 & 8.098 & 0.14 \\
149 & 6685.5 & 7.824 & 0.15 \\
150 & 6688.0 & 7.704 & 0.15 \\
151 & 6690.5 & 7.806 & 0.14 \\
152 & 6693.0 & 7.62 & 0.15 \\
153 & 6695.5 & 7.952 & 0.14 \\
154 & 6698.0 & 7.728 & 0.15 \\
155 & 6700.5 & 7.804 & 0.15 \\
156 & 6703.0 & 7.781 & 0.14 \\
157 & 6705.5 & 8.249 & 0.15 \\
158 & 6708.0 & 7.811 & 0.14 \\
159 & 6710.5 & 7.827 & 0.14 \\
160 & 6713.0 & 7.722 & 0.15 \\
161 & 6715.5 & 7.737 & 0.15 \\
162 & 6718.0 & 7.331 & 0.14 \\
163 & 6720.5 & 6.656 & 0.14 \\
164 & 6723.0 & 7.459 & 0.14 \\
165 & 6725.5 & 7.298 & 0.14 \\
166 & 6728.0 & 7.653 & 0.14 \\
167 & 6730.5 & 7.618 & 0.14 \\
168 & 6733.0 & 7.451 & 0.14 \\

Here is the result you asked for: 1.1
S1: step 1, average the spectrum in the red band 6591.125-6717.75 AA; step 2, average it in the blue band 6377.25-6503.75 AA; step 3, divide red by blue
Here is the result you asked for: 1.03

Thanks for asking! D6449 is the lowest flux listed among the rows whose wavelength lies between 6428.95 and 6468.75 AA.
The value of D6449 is 6.661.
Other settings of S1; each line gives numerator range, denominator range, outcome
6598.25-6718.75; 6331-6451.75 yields 1.05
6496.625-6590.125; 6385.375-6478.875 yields 1.07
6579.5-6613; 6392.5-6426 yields 1.09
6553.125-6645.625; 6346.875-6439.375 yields 1.08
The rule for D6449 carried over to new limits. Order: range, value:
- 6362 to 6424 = 6.973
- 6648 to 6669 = 7.507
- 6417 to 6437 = 7.293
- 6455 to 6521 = 6.716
